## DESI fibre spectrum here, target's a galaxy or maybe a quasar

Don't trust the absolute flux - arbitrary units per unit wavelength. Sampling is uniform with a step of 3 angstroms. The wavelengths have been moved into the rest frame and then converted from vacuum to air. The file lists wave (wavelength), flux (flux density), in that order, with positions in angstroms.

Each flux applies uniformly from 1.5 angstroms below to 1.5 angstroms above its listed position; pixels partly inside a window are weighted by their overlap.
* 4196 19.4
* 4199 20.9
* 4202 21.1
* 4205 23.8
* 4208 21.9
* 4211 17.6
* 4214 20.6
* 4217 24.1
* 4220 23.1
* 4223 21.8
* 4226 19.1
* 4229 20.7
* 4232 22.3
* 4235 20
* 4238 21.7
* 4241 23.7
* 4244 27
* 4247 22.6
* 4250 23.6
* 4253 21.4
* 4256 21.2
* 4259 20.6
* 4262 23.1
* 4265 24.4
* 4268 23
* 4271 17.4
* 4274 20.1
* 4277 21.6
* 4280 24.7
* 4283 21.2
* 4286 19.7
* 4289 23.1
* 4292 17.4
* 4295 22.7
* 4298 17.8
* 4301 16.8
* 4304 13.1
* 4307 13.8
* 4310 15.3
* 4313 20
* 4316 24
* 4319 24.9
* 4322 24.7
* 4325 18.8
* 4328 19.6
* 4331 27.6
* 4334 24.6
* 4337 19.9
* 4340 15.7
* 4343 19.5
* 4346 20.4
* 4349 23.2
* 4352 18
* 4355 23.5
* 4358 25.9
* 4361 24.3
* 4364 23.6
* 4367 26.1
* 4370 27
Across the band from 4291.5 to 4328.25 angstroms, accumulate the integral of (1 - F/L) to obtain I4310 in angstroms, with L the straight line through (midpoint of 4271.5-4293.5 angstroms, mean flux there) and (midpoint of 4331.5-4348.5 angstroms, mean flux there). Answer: 2.9 angstroms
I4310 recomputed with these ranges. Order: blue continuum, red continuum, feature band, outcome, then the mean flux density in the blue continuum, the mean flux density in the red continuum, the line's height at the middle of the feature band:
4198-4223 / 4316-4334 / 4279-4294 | 1.1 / 21.7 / 23.3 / 22.8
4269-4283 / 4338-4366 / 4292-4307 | 2.8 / 21.1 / 21.6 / 21.2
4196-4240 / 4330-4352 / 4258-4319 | 3.2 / 21.3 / 21.2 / 21.2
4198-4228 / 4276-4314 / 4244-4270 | -3.3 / 21.4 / 19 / 20.1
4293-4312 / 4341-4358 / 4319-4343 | -2.8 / 16.7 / 21.2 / 19.4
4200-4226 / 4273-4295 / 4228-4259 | -1.3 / 21.6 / 21.2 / 21.4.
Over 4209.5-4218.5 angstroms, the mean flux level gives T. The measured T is 20.8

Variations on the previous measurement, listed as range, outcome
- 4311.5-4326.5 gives 22.5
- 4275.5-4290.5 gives 22.1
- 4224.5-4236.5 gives 20.5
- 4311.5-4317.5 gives 22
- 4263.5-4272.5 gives 21.6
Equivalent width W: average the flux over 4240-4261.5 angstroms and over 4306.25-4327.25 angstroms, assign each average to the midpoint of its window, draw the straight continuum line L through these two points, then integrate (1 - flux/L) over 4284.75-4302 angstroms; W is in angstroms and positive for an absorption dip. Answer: 1.3 angstroms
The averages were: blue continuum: 22.9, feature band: 19.7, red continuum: 20.4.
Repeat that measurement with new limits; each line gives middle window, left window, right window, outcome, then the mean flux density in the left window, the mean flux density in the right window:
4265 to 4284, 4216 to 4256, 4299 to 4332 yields -0.46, 22.3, 19.7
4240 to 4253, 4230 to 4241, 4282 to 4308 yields -1.78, 21.6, 18.4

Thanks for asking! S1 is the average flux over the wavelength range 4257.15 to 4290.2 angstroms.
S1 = 21.7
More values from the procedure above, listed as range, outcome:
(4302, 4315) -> 15.9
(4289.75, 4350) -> 20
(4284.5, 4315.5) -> 18.2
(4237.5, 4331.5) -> 21.1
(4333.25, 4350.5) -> 20.4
